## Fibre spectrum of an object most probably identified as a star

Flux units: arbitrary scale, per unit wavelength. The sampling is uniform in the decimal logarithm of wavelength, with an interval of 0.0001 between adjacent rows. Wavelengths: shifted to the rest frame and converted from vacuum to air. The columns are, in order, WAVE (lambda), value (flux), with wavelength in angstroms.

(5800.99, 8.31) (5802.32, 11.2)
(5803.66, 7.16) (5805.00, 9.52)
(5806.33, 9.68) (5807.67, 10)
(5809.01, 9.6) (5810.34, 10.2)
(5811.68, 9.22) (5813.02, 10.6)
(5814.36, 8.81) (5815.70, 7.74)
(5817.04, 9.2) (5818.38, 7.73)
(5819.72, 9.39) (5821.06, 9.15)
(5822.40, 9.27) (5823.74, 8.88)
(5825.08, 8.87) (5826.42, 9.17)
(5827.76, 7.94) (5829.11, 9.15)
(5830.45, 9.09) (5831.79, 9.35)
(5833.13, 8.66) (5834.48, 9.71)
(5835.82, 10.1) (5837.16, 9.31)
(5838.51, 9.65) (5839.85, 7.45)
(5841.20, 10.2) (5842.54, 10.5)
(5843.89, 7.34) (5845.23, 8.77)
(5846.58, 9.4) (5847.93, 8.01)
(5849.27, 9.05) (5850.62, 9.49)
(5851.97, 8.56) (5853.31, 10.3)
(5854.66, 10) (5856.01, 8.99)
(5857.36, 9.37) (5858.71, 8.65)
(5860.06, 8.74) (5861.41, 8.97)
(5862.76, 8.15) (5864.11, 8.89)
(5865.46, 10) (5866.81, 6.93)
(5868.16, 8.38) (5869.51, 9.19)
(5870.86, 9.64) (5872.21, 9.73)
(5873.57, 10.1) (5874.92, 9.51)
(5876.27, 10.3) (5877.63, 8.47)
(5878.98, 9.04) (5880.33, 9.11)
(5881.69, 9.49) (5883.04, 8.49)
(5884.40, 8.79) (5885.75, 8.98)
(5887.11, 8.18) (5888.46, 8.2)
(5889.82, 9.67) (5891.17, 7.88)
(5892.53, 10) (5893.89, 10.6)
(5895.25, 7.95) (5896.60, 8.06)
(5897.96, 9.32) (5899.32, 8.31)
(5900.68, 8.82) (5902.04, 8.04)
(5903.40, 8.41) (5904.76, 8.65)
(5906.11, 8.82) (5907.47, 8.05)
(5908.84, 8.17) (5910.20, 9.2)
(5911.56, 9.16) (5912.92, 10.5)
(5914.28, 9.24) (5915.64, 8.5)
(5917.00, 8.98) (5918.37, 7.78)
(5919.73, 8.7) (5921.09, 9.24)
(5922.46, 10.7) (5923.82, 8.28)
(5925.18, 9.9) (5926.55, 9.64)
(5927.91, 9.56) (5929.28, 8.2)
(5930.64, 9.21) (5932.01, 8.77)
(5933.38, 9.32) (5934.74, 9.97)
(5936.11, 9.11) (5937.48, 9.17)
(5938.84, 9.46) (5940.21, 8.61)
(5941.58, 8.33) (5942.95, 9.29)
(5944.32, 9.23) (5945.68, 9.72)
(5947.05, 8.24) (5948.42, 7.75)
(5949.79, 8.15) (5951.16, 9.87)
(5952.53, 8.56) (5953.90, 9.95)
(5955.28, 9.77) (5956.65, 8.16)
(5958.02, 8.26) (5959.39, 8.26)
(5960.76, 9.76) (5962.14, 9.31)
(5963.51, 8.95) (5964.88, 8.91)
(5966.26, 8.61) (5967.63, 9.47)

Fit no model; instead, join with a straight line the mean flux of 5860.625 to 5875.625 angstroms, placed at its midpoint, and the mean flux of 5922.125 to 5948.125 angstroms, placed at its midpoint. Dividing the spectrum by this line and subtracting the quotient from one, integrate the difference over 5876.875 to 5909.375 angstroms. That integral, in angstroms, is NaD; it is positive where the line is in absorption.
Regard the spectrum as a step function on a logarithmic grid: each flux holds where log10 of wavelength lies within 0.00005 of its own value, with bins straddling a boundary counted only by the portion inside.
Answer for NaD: 1.26 angstroms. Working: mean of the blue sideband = 9.05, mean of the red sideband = 9.16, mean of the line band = 8.73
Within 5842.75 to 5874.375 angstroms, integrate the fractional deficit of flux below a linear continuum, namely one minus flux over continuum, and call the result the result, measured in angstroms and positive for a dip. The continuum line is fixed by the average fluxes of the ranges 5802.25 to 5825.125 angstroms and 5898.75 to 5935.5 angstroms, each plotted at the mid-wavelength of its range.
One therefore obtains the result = 0.3 angstroms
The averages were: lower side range 9.19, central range 9.01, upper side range 8.97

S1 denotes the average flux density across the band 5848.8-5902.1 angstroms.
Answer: 9.02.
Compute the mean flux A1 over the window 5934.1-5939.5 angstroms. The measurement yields 9.42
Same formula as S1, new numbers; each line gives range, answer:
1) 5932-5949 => 9.02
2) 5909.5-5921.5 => 9.03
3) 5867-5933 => 8.98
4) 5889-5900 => 8.96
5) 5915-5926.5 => 9.04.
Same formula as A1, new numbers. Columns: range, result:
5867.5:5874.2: 9.4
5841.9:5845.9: 8.86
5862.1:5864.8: 8.53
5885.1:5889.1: 8.45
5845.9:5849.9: 8.82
